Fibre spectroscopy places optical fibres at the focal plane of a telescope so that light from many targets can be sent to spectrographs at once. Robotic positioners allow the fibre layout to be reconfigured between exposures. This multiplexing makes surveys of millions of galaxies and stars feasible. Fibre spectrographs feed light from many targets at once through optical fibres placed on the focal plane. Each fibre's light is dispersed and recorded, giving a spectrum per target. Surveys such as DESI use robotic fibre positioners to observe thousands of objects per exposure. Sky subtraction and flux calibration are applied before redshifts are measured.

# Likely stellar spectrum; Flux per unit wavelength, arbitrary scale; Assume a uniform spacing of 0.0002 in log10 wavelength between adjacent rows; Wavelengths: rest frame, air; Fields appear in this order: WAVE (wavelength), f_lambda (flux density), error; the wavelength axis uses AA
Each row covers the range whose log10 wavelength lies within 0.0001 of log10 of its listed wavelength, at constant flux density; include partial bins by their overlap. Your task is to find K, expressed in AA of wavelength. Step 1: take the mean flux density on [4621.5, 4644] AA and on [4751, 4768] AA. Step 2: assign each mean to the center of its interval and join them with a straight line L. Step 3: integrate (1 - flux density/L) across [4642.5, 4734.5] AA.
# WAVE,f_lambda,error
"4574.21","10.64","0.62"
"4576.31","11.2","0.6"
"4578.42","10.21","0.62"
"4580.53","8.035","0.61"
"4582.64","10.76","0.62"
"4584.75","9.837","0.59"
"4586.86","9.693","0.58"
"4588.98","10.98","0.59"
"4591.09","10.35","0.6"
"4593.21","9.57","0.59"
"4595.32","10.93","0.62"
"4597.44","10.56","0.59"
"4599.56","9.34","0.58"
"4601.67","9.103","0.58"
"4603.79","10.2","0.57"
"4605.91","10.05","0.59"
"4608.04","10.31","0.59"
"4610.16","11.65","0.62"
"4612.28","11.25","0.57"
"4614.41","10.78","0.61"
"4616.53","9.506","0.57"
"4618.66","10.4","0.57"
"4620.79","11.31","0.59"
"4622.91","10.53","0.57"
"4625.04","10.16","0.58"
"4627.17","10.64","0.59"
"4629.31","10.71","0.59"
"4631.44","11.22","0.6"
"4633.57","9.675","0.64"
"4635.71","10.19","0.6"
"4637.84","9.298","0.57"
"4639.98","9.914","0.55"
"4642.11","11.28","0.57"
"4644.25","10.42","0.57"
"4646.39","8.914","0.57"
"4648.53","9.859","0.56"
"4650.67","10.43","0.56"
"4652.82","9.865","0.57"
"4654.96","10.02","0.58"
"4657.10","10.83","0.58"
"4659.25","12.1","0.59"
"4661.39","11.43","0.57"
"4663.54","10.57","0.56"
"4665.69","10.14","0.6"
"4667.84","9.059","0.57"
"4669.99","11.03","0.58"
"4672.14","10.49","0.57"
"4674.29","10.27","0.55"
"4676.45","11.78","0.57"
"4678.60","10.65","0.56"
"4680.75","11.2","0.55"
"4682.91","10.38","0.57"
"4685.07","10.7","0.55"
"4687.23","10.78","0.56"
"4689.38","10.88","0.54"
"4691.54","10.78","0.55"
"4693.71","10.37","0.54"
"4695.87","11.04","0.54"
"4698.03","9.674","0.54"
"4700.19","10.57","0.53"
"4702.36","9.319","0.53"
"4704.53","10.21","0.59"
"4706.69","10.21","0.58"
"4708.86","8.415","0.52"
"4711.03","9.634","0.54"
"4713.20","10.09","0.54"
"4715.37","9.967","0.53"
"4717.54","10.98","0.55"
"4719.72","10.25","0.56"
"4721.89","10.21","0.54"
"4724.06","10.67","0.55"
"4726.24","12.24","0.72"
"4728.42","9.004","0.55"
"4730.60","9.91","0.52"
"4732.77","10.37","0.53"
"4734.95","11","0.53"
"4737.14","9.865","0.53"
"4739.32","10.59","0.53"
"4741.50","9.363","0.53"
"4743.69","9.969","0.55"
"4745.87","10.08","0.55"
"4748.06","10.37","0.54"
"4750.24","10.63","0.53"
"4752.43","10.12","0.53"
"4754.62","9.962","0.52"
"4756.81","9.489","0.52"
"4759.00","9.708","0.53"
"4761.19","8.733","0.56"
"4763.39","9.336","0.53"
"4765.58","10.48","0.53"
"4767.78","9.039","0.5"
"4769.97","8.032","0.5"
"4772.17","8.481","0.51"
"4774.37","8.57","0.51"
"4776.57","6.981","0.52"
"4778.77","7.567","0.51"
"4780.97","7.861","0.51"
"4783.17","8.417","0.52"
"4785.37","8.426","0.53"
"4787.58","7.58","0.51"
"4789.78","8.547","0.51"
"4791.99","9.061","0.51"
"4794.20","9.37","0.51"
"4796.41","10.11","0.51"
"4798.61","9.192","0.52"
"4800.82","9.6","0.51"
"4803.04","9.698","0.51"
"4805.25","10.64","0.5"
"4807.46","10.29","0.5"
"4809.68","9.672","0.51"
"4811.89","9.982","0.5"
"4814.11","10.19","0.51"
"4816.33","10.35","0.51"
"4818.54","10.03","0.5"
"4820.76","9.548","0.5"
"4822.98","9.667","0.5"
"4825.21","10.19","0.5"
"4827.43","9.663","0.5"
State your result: -3.0 AA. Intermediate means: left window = 10.4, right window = 9.65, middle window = 10.4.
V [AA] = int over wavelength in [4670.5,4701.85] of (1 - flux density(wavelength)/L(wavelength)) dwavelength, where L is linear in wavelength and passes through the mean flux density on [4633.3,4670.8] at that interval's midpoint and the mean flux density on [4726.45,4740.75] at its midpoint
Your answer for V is -1.2 AA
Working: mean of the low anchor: 10.3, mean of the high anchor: 10.2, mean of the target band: 10.7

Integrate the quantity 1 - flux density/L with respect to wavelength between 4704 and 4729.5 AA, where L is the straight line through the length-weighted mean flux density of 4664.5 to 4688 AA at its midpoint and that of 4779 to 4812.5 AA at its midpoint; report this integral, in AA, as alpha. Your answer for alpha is -0.1 AA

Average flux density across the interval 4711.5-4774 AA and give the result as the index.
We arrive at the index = 9.94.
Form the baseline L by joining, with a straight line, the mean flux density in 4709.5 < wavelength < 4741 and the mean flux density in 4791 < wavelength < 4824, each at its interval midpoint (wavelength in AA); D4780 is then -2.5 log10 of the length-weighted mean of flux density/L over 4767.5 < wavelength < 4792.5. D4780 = 0.218 mag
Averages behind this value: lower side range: 10.3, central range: 8.17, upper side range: 9.83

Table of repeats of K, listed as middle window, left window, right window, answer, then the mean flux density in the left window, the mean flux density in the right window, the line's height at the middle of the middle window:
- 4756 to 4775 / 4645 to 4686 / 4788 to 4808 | 1.3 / 10.5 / 9.53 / 9.77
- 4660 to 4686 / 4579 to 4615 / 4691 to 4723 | -1.4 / 10.2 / 10.1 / 10.1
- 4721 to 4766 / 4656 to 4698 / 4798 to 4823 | 1.1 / 10.7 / 9.93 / 10.3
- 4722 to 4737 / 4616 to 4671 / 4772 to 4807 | -1.6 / 10.4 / 8.79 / 9.44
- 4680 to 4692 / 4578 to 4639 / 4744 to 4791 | -1.4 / 10.2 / 8.99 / 9.63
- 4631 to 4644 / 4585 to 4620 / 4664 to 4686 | 0.2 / 10.3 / 10.6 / 10.4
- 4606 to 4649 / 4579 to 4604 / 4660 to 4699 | -0.7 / 9.94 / 10.6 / 10.2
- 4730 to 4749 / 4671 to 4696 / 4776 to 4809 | -0.7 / 10.8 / 8.93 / 9.82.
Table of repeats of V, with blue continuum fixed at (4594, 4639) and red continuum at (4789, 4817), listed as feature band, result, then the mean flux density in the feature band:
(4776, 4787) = 2.2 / 7.88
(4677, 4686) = -0.6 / 10.8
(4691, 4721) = -0.1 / 10.1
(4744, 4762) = 0.0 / 9.91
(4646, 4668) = -0.3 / 10.4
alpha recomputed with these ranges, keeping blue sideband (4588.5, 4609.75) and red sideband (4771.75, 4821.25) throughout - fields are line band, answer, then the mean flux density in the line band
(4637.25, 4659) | -0.6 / 10.2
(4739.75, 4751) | -0.8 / 10.1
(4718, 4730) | -1.2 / 10.5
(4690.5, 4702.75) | -0.9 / 10.3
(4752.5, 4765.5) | -0.3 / 9.58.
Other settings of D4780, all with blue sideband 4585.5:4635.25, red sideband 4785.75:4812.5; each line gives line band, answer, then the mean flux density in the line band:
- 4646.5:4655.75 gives 0.027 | 9.92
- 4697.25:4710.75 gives 0.021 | 9.73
